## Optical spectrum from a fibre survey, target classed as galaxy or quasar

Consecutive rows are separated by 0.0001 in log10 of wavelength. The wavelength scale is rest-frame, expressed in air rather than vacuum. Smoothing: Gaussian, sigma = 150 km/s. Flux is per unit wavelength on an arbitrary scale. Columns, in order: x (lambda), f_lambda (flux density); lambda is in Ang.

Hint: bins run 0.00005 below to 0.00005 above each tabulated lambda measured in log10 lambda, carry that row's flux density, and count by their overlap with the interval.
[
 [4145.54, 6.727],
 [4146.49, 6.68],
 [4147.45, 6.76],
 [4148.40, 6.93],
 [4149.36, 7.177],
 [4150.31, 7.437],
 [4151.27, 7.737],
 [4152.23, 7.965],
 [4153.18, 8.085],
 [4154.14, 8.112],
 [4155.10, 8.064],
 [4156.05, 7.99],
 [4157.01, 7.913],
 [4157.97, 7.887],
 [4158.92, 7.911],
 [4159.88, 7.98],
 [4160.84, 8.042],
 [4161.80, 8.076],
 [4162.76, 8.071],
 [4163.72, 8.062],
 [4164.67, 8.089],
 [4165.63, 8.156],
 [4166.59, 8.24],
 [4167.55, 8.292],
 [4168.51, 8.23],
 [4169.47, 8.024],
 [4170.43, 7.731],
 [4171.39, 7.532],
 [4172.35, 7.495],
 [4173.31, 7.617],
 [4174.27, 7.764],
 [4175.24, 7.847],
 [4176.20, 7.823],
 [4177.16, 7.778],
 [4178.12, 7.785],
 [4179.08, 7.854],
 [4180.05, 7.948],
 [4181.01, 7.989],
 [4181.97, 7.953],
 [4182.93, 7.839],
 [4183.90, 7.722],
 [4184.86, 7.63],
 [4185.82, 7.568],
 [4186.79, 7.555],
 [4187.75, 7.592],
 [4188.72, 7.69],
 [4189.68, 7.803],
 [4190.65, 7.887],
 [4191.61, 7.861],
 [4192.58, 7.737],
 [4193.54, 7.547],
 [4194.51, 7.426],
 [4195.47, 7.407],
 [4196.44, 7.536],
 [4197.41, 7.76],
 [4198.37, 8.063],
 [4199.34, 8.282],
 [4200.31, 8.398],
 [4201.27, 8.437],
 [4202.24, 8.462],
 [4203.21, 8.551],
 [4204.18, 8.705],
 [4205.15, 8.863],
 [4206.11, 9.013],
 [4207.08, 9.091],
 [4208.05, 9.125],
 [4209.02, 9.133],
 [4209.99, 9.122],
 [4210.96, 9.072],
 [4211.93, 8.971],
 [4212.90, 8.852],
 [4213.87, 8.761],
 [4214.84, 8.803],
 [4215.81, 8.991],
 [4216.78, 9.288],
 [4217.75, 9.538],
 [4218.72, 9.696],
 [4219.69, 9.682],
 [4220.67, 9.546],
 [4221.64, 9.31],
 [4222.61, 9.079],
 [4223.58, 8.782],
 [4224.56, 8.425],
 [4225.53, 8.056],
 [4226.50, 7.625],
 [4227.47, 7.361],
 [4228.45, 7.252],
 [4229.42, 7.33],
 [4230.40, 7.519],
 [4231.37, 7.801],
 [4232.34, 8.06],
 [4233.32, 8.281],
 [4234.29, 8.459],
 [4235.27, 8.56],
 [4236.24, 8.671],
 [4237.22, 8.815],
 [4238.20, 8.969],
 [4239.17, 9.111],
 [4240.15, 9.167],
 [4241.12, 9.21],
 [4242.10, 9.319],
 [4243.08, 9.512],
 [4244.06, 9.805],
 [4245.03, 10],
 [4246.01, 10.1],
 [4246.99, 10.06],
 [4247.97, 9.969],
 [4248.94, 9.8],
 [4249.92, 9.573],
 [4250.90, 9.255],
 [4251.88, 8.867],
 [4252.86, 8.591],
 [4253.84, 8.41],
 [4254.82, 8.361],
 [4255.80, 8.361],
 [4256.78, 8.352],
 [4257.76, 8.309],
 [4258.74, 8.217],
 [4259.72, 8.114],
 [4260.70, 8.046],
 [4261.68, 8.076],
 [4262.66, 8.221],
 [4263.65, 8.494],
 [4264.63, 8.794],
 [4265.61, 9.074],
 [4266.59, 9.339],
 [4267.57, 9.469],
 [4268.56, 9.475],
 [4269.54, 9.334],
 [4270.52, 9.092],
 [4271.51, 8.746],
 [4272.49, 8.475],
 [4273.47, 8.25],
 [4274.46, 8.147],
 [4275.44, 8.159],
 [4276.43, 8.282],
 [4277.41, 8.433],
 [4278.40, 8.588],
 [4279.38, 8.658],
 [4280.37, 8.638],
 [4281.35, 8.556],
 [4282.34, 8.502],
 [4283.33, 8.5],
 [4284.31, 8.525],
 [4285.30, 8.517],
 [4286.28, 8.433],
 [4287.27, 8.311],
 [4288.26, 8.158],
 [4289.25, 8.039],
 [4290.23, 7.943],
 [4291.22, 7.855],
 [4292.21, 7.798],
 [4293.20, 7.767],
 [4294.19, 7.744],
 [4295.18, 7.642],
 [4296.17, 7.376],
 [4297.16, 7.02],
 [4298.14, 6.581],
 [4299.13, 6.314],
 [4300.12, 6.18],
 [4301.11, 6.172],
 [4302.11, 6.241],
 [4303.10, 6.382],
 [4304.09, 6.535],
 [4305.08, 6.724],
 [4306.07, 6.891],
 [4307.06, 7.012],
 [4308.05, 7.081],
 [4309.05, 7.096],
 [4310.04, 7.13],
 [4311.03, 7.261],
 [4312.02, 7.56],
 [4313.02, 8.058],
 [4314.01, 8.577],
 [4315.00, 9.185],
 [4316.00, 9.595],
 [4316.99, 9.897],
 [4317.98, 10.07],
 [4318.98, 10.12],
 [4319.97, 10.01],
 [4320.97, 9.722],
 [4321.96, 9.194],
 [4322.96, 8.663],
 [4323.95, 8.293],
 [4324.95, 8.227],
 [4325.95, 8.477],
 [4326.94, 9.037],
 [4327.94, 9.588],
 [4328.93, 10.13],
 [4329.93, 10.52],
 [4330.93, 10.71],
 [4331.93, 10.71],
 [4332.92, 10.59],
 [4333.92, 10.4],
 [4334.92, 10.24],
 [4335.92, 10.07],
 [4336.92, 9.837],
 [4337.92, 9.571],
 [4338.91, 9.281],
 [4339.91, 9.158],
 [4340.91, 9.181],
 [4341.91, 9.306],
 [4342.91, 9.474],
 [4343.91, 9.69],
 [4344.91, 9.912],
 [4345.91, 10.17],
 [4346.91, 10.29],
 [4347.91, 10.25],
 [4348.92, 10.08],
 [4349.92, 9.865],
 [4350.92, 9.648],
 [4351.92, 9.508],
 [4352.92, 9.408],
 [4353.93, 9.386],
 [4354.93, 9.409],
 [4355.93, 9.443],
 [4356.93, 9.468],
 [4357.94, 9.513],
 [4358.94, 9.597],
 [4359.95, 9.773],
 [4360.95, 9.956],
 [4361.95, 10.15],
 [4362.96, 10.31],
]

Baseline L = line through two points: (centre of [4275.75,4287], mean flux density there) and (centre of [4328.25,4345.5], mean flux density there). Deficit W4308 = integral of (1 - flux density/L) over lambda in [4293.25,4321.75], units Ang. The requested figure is 4.5 Ang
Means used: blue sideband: 8.5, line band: 7.74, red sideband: 9.93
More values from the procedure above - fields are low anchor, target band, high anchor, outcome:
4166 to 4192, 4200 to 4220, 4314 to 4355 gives -1.9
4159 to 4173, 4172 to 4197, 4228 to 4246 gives 1.4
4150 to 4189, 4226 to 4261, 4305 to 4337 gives -1.1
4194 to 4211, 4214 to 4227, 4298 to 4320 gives -1.0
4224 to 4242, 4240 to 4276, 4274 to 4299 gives -3.3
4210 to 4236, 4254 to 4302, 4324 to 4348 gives 5.1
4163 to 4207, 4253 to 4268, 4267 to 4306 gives -1.1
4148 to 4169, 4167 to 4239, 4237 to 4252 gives 3.9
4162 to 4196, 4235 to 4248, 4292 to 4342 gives -2.0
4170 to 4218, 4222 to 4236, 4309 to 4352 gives 0.7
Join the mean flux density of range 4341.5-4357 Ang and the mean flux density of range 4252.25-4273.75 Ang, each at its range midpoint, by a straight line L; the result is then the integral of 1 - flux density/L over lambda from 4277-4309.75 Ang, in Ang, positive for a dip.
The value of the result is 5.2 Ang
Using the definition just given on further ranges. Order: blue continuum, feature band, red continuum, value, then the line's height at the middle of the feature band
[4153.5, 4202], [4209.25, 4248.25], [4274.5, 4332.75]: -4.07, 8.03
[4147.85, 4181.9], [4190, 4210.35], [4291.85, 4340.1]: -0.72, 8.01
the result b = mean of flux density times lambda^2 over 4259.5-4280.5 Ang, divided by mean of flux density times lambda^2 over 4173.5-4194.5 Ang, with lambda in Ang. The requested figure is 1.16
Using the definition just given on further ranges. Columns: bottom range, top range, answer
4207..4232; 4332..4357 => 1.19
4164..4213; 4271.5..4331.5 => 1.07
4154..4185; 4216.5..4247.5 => 1.15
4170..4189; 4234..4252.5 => 1.24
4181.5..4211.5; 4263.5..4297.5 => 1.07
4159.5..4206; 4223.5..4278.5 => 1.13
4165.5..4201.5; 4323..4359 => 1.33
